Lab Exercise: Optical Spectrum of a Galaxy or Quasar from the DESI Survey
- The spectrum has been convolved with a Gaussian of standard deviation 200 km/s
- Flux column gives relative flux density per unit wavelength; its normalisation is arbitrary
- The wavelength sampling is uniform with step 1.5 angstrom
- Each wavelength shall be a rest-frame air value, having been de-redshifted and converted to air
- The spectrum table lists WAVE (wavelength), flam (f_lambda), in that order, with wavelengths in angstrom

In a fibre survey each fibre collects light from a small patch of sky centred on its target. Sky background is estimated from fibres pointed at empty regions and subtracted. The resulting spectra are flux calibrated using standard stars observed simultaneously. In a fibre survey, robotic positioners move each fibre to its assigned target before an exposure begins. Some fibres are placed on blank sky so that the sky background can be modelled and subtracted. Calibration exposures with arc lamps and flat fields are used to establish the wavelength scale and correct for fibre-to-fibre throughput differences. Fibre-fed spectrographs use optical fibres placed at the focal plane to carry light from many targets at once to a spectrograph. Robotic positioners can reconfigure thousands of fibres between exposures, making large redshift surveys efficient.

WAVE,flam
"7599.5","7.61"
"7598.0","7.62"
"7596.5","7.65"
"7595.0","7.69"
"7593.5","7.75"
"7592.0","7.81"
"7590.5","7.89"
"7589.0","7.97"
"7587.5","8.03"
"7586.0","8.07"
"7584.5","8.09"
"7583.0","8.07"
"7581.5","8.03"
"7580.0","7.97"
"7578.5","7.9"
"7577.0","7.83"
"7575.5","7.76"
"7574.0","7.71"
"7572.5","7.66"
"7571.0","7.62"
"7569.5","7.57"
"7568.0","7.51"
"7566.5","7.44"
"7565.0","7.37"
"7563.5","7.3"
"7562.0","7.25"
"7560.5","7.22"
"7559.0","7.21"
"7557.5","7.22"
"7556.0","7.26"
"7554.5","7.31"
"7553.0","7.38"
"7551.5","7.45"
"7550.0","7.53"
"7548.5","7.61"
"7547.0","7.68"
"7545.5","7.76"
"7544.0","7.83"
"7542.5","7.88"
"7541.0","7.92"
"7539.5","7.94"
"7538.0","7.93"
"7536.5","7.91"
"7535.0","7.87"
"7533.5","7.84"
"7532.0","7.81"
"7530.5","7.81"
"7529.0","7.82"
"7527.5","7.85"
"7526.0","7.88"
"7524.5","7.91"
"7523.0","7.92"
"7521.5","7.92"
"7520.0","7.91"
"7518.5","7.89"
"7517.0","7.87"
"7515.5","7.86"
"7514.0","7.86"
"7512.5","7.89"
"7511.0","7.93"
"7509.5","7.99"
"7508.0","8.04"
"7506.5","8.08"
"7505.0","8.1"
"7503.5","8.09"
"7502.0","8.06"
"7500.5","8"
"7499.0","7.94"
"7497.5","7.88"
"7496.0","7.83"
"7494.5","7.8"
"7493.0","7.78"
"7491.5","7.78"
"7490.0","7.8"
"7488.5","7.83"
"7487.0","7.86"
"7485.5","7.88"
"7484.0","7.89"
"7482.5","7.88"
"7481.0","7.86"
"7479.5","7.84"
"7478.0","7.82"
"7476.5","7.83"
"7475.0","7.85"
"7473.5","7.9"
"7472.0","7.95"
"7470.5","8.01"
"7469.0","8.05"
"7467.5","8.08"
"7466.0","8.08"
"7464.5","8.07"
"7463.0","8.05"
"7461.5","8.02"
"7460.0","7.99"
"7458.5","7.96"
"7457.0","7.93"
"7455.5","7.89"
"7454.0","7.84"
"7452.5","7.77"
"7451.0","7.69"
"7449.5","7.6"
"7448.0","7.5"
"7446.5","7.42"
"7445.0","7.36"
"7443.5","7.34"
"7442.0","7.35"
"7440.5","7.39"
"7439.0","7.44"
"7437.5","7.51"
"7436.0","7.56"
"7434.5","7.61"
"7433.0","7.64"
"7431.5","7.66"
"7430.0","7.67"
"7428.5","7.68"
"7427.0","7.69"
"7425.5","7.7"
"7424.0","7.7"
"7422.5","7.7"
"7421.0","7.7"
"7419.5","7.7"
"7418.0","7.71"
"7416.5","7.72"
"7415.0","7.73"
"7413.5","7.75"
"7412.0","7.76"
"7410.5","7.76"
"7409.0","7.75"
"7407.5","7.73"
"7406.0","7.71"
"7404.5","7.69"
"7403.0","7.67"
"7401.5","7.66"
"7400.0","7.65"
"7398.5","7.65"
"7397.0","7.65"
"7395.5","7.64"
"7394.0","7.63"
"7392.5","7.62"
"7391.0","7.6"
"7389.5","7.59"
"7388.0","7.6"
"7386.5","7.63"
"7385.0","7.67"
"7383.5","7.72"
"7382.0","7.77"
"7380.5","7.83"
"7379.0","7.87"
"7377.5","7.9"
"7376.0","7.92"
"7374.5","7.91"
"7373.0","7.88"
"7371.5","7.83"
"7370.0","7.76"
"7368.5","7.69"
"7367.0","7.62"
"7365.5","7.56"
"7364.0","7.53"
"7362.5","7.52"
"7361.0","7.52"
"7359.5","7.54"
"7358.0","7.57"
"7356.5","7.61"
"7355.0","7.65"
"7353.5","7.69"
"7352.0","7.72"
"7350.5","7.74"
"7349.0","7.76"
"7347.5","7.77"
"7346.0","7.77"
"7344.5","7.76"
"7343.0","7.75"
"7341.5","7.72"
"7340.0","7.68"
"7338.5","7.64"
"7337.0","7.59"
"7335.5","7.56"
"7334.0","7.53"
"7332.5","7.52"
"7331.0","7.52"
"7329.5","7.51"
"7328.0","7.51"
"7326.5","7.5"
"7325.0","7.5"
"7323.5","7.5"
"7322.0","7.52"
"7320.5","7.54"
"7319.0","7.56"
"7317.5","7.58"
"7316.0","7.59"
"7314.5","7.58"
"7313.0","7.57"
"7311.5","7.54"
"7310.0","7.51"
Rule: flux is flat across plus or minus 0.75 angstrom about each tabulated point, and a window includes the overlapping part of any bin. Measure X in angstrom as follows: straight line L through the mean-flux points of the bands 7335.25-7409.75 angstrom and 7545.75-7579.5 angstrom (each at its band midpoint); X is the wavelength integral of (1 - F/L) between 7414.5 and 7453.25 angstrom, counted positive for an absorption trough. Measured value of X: 0.16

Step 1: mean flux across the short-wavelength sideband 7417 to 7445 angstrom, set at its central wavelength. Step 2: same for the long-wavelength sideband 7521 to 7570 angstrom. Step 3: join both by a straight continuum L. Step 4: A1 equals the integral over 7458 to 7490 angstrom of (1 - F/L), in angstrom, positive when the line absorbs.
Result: -1.4 angstrom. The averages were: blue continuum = 7.59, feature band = 7.93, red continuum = 7.64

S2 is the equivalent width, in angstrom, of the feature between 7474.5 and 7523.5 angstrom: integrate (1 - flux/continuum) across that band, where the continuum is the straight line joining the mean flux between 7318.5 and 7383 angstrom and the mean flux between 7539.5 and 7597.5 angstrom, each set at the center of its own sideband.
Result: -1.5 angstrom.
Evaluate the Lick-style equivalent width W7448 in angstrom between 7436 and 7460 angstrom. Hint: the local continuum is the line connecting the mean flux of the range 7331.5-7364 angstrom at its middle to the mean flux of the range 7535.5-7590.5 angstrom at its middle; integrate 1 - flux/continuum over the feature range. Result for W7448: 0.15 angstrom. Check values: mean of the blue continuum 7.64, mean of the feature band 7.61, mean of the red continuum 7.68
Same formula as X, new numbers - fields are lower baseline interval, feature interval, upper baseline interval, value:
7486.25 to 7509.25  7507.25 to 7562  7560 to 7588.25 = 0.6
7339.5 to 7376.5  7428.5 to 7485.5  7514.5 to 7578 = -0.6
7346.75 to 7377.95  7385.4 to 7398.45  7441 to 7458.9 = 0.1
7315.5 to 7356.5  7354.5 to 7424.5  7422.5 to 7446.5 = -1.0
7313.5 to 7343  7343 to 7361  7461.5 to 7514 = -0.2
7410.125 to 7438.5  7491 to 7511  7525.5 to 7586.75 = -0.7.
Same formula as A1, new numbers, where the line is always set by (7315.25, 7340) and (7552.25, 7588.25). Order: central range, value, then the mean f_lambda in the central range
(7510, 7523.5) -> -0.5 angstrom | 7.9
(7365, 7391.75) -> -0.6 angstrom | 7.74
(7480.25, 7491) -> -0.4 angstrom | 7.86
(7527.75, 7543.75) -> -0.6 angstrom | 7.87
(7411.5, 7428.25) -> -0.3 angstrom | 7.71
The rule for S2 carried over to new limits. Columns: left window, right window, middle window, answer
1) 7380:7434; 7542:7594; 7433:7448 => 0.4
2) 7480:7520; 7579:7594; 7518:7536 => 0.1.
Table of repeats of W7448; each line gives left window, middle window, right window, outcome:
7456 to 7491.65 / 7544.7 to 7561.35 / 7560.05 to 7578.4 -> 0.4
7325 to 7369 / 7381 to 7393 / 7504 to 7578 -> 0.0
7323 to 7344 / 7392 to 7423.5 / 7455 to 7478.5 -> 0.4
